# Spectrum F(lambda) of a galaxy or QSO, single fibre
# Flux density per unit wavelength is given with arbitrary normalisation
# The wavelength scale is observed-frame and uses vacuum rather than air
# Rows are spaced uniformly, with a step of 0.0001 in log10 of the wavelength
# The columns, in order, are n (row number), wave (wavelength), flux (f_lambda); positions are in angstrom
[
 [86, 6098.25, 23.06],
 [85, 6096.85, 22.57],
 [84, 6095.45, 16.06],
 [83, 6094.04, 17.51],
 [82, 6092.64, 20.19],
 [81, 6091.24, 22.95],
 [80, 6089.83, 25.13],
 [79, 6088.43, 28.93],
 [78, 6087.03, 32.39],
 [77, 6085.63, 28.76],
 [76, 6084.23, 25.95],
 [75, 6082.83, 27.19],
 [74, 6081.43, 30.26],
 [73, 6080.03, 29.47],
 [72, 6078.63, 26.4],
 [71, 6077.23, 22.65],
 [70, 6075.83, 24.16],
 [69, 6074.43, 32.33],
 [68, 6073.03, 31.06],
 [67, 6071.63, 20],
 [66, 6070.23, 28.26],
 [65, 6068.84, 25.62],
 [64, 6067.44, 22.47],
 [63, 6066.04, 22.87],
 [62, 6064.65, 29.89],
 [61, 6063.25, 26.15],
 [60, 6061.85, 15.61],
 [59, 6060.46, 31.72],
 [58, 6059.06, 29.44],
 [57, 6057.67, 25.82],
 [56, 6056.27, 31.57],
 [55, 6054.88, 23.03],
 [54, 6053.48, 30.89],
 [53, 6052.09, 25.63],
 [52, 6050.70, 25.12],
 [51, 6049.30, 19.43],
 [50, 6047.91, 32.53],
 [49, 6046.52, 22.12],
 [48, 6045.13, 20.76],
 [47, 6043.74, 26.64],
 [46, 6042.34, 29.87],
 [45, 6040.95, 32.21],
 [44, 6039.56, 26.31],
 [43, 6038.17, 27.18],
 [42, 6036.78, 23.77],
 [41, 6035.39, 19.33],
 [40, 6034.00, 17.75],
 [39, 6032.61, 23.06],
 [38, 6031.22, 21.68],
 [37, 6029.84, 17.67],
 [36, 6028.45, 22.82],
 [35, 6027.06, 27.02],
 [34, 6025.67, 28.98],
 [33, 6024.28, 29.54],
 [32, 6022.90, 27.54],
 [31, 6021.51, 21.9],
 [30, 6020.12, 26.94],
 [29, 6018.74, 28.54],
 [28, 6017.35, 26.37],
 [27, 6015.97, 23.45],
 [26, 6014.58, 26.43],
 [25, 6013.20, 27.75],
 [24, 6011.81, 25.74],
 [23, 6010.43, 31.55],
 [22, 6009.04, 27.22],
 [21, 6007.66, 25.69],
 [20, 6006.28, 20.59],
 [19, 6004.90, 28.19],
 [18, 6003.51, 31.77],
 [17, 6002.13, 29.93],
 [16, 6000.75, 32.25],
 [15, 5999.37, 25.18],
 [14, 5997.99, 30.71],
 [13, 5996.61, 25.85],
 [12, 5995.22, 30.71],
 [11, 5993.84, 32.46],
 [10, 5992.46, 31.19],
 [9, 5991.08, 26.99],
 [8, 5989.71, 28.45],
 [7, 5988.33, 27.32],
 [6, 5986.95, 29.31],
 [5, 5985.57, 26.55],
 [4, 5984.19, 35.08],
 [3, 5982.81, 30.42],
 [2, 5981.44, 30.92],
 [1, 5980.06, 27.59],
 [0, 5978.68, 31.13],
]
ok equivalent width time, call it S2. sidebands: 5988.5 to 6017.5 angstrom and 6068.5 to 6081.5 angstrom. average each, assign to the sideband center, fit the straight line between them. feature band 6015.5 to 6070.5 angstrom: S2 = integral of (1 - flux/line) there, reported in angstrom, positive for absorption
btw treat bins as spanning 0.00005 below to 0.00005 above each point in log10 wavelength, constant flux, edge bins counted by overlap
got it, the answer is 4.0 angstrom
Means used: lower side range 28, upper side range 26.9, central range 25.4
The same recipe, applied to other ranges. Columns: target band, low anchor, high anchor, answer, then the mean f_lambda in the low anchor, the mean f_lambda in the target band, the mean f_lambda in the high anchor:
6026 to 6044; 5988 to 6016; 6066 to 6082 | 2.0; 28.2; 24.3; 26.4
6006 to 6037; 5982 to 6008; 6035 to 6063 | 3.0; 28.9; 24.9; 26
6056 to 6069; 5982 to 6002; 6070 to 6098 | 0.2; 29.5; 25.9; 25.5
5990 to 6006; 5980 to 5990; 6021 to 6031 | -0.7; 29.6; 29.3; 25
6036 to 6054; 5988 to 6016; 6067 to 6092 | 0.8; 28.2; 26.3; 26.9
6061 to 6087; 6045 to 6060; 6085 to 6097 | -1.4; 26.3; 26.3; 23.9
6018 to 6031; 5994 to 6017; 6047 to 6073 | 0.8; 27.8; 25.5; 26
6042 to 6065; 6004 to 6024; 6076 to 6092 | 0.6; 26.4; 26.1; 27.2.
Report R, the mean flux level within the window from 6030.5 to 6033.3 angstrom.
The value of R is 22.4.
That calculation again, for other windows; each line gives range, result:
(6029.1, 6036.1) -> 19.9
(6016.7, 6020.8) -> 27.3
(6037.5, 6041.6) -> 28.5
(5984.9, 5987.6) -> 27.9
